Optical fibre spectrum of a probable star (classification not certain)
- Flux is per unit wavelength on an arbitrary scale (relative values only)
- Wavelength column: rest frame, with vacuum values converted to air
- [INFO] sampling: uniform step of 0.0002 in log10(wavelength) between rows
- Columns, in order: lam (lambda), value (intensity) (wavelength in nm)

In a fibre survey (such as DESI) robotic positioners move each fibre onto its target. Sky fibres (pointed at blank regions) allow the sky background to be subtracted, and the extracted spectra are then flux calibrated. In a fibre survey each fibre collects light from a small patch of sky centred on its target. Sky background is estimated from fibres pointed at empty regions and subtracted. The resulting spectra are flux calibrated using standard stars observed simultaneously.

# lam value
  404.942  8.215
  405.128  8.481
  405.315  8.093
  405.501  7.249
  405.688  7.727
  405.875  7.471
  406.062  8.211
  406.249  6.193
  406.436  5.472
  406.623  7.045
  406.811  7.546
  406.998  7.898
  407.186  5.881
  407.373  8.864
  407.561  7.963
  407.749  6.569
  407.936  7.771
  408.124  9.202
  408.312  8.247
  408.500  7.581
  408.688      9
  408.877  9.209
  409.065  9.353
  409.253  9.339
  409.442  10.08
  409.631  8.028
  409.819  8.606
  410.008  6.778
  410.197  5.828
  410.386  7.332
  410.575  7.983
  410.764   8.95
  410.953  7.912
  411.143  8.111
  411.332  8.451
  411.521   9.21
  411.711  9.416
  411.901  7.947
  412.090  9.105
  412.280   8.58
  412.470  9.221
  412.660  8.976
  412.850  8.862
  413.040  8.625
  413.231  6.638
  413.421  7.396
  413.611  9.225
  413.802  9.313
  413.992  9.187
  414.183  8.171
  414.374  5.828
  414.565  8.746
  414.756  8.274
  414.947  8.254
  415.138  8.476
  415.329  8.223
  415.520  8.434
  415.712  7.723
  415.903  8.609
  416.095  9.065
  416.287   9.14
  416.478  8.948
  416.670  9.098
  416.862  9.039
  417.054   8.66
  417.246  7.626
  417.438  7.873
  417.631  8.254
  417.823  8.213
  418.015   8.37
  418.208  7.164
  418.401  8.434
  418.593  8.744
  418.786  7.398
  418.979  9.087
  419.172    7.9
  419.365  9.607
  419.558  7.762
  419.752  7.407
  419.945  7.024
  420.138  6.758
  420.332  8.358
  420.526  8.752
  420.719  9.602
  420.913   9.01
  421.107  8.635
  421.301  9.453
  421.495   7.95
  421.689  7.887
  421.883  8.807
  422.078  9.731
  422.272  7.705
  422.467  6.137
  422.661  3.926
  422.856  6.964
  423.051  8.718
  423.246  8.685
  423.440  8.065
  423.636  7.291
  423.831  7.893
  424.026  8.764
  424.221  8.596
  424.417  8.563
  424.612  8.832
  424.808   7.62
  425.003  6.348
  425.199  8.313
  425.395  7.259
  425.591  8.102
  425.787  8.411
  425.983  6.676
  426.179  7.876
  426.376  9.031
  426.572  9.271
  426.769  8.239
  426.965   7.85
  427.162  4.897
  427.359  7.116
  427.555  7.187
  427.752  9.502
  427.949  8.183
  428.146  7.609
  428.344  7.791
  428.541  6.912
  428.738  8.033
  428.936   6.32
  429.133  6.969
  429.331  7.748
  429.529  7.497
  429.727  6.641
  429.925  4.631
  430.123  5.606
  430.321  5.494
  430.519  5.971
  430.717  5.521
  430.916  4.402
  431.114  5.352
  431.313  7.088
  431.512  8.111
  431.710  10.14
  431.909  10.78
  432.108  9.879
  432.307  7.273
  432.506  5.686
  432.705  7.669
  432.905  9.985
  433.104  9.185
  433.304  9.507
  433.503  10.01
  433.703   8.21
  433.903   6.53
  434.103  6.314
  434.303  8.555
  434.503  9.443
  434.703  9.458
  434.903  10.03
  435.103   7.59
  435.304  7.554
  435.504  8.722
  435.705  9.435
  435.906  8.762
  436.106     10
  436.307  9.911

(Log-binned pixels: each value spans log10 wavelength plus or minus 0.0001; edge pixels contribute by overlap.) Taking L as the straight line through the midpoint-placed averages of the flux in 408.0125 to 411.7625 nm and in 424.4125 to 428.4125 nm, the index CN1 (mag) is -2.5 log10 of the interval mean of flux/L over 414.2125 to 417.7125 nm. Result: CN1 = -0.02 mag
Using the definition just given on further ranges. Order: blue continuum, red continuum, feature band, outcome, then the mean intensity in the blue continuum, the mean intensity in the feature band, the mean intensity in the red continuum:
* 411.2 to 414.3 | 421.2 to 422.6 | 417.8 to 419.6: 0.00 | 8.62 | 8.29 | 8.13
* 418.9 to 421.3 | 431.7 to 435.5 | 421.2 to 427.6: 0.08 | 8.36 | 7.83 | 8.59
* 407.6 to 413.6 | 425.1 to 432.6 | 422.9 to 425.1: -0.07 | 8.34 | 8.1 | 7.35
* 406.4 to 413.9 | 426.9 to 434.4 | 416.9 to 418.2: -0.03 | 8.21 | 8.14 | 7.42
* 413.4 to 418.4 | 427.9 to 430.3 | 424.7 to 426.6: -0.08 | 8.37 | 7.84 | 6.92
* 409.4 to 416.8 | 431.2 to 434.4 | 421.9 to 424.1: 0.10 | 8.37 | 7.66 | 8.42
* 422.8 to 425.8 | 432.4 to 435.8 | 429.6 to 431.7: 0.34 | 8.03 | 6.09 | 8.46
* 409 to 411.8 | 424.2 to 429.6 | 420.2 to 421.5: -0.11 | 8.35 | 8.83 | 7.73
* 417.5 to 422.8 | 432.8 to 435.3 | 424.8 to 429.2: 0.10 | 8.07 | 7.64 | 8.68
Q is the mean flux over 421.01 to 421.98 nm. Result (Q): 8.55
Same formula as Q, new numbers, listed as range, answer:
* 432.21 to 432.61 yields 6.49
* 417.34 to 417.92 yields 8.12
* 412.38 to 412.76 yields 9.1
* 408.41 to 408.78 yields 8.3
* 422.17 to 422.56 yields 6.97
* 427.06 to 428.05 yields 7.38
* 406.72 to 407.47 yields 7.55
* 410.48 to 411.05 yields 8.28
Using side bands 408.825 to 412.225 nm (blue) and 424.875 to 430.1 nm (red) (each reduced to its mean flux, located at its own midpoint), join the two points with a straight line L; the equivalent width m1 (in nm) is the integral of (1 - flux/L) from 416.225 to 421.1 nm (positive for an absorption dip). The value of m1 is -0.23 nm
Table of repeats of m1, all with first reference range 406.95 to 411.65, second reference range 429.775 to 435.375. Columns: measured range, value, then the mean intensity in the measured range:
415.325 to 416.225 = -0.05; 8.45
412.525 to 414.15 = -0.09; 8.53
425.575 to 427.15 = -0.03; 8.01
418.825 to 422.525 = -0.16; 8.3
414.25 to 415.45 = 0.01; 7.98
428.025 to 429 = 0.05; 7.39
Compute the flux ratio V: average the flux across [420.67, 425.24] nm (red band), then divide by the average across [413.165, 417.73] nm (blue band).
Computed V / 1.0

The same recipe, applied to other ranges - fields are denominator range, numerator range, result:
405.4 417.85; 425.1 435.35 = 0.94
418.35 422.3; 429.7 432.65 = 0.82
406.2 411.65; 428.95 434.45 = 0.93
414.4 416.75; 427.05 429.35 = 0.86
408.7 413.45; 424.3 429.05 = 0.92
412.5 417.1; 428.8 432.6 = 0.82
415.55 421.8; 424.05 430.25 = 0.90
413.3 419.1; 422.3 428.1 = 0.93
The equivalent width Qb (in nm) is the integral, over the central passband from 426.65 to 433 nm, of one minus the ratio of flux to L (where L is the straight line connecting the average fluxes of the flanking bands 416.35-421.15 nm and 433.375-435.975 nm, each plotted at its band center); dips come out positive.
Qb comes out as 0.90 nm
